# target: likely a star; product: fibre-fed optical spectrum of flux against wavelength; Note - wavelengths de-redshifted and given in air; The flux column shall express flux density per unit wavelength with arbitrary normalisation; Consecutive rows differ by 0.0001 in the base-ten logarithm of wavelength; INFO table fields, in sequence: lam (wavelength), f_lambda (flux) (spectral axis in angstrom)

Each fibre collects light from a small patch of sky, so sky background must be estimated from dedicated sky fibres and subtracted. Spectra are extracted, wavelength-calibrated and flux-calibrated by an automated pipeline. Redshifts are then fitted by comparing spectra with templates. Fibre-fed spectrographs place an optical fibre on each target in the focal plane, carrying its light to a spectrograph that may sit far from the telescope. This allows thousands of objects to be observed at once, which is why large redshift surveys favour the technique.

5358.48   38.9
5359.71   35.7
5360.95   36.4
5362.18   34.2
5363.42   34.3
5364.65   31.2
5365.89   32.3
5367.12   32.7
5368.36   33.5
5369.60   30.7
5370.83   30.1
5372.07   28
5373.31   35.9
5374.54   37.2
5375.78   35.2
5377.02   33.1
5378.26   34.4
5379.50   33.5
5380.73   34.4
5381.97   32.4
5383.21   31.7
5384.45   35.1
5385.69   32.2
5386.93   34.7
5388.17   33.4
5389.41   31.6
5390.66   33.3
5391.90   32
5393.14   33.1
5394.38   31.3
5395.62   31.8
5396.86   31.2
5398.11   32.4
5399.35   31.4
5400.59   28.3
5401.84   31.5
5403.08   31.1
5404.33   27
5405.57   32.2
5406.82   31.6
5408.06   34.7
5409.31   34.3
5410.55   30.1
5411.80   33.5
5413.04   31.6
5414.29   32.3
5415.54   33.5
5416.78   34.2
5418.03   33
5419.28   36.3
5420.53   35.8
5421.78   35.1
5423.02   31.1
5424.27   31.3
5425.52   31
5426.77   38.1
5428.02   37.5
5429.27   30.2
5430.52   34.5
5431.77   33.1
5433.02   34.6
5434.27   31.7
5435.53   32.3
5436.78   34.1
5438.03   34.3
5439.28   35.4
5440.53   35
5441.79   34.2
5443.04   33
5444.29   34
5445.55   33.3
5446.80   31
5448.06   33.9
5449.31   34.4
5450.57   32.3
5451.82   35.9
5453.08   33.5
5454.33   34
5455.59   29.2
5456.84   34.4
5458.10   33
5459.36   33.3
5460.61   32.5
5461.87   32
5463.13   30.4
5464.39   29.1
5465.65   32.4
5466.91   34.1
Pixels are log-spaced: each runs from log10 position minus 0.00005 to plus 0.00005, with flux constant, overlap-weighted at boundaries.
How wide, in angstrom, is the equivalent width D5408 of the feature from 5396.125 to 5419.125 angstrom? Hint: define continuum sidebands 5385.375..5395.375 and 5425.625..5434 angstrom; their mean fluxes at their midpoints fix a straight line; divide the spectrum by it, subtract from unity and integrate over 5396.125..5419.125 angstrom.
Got 1.0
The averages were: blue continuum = 32.7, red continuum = 34.3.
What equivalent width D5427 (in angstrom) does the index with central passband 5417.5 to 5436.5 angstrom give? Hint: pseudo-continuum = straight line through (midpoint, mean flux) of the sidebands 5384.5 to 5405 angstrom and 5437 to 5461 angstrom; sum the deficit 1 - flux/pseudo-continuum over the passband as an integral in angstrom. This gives -0.5 angstrom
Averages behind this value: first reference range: 31.7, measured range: 33.7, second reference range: 33.5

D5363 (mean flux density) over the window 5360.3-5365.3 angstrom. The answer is 34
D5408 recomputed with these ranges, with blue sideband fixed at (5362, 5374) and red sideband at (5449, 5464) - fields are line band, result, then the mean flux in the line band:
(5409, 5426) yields -0.3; 33.1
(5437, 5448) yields -0.4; 33.8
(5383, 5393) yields -0.2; 33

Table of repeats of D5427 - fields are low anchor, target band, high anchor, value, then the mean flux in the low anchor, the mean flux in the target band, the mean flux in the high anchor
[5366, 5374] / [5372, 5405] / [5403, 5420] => -0.4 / 31.9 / 32.6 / 32.6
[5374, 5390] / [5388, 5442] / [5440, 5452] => 1.3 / 33.7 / 32.8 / 33.6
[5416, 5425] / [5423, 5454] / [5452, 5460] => -0.2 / 33.8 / 33.6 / 33.1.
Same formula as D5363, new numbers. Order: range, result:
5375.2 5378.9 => 34.2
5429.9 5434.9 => 33.5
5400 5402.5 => 29.9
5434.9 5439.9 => 34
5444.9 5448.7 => 32.7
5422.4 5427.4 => 32.9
